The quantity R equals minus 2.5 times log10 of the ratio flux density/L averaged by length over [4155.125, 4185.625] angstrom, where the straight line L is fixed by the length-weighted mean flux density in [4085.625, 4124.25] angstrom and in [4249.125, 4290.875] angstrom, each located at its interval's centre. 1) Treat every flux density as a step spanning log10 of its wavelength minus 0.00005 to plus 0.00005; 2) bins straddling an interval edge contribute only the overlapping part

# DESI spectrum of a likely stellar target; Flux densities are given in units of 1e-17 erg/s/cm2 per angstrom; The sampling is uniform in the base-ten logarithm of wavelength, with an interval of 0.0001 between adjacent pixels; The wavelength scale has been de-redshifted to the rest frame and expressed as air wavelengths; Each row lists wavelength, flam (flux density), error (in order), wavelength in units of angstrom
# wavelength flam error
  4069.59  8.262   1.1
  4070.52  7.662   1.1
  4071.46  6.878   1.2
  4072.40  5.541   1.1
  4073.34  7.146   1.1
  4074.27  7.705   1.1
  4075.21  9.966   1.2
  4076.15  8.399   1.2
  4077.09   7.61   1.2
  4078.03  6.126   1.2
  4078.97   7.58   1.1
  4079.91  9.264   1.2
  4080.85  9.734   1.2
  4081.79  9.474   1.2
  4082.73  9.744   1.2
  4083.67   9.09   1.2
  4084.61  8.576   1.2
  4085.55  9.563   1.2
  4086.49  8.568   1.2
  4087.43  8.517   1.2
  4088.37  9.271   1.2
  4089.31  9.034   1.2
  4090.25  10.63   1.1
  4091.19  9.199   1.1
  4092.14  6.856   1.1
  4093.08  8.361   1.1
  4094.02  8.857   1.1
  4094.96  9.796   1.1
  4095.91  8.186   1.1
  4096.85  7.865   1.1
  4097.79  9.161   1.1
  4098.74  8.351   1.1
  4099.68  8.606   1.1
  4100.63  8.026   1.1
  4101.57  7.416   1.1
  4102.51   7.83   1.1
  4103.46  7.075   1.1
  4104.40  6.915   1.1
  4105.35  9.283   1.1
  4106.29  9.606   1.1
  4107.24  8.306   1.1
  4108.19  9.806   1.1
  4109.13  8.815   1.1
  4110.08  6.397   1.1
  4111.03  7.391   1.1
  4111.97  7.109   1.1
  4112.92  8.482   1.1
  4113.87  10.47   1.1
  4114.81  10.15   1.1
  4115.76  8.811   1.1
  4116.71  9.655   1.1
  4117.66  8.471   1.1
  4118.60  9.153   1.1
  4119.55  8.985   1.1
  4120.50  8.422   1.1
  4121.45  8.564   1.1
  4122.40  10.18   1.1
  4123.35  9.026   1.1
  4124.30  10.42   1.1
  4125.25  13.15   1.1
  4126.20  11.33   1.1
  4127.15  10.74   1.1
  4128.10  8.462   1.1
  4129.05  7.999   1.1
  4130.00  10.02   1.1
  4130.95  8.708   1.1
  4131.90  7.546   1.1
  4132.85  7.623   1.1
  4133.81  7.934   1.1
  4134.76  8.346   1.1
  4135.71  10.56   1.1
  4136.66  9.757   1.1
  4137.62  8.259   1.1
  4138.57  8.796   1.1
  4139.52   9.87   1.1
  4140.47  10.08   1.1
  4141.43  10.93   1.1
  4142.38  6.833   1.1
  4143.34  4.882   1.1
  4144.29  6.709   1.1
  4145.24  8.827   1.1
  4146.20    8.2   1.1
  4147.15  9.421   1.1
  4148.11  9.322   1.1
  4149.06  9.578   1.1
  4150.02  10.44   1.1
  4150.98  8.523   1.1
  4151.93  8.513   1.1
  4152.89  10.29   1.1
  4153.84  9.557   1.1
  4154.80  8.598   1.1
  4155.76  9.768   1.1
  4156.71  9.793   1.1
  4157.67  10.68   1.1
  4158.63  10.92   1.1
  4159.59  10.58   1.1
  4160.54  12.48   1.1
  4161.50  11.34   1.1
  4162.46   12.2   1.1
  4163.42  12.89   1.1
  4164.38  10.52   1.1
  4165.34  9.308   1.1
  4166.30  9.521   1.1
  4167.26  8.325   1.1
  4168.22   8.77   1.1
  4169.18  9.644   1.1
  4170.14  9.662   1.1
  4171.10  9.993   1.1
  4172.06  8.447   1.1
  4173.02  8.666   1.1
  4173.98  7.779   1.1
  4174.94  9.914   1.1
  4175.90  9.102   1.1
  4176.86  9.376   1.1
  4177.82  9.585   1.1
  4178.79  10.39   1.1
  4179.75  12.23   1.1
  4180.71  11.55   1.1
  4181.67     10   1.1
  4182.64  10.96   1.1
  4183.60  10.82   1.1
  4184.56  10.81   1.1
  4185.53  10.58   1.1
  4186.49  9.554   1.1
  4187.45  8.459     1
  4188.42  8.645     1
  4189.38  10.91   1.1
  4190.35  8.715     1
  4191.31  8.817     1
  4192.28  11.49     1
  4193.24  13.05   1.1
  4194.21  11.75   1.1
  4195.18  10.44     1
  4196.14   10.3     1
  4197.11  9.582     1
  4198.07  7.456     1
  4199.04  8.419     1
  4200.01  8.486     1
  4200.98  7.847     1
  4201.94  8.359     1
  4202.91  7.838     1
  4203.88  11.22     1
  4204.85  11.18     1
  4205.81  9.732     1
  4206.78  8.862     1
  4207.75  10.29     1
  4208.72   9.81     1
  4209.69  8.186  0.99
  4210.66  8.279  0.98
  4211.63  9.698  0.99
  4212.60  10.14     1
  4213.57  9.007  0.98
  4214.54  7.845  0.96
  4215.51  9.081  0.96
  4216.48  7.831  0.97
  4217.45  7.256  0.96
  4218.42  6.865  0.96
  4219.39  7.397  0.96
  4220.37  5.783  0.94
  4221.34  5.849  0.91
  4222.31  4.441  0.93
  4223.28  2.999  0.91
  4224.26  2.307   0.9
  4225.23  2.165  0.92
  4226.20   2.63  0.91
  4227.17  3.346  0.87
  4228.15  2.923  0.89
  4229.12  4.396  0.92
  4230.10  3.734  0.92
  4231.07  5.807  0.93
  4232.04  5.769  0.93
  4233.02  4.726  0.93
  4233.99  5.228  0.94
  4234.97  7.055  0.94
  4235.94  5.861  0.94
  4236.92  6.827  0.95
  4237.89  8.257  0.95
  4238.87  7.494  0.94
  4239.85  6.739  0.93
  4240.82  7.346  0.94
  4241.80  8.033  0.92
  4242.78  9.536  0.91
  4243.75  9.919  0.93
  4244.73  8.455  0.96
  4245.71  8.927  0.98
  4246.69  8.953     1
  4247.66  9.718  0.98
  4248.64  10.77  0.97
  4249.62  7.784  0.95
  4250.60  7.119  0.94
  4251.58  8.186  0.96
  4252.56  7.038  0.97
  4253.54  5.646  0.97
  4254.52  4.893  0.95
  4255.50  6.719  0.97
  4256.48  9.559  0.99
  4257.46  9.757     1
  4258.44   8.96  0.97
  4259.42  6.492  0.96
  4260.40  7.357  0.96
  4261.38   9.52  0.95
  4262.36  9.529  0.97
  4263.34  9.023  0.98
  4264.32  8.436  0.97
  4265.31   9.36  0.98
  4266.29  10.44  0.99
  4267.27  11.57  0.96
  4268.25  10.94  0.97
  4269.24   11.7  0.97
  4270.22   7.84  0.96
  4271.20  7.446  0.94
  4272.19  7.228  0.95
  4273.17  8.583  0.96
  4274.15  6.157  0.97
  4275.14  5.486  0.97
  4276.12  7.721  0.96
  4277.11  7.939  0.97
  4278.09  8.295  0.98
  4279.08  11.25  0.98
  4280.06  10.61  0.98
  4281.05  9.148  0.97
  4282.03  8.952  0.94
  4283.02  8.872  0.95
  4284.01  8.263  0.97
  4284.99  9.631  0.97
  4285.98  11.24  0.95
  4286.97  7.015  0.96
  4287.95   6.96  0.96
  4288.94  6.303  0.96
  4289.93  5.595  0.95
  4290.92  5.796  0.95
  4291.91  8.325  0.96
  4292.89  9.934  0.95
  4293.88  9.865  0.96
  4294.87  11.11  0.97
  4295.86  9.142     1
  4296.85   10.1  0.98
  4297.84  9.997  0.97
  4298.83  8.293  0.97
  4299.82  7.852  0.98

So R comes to -0.19 mag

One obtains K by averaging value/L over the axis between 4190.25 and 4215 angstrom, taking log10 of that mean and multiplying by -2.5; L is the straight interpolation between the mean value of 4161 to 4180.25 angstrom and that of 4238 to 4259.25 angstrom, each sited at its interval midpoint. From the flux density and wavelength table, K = -0.04 mag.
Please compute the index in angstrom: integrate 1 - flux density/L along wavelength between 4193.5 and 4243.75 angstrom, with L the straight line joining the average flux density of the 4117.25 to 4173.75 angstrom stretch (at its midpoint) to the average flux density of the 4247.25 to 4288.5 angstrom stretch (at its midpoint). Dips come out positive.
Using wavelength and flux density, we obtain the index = 8.85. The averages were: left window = 9.43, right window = 8.55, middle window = 7.35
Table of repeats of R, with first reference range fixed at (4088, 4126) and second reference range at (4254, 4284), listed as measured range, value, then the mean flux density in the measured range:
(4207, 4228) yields 0.287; 6.68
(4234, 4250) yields 0.069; 8.14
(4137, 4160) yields -0.044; 9.14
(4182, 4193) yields -0.152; 10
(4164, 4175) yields -0.051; 9.17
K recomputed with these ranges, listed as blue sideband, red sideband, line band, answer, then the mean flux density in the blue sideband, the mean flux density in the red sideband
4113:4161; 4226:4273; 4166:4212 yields -0.13 mag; 9.32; 7.65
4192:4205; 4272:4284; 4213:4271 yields 0.22 mag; 9.75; 8.38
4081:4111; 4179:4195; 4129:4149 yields 0.10 mag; 8.61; 10.5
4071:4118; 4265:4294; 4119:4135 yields -0.09 mag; 8.47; 8.6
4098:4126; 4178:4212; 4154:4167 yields -0.13 mag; 8.82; 9.84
